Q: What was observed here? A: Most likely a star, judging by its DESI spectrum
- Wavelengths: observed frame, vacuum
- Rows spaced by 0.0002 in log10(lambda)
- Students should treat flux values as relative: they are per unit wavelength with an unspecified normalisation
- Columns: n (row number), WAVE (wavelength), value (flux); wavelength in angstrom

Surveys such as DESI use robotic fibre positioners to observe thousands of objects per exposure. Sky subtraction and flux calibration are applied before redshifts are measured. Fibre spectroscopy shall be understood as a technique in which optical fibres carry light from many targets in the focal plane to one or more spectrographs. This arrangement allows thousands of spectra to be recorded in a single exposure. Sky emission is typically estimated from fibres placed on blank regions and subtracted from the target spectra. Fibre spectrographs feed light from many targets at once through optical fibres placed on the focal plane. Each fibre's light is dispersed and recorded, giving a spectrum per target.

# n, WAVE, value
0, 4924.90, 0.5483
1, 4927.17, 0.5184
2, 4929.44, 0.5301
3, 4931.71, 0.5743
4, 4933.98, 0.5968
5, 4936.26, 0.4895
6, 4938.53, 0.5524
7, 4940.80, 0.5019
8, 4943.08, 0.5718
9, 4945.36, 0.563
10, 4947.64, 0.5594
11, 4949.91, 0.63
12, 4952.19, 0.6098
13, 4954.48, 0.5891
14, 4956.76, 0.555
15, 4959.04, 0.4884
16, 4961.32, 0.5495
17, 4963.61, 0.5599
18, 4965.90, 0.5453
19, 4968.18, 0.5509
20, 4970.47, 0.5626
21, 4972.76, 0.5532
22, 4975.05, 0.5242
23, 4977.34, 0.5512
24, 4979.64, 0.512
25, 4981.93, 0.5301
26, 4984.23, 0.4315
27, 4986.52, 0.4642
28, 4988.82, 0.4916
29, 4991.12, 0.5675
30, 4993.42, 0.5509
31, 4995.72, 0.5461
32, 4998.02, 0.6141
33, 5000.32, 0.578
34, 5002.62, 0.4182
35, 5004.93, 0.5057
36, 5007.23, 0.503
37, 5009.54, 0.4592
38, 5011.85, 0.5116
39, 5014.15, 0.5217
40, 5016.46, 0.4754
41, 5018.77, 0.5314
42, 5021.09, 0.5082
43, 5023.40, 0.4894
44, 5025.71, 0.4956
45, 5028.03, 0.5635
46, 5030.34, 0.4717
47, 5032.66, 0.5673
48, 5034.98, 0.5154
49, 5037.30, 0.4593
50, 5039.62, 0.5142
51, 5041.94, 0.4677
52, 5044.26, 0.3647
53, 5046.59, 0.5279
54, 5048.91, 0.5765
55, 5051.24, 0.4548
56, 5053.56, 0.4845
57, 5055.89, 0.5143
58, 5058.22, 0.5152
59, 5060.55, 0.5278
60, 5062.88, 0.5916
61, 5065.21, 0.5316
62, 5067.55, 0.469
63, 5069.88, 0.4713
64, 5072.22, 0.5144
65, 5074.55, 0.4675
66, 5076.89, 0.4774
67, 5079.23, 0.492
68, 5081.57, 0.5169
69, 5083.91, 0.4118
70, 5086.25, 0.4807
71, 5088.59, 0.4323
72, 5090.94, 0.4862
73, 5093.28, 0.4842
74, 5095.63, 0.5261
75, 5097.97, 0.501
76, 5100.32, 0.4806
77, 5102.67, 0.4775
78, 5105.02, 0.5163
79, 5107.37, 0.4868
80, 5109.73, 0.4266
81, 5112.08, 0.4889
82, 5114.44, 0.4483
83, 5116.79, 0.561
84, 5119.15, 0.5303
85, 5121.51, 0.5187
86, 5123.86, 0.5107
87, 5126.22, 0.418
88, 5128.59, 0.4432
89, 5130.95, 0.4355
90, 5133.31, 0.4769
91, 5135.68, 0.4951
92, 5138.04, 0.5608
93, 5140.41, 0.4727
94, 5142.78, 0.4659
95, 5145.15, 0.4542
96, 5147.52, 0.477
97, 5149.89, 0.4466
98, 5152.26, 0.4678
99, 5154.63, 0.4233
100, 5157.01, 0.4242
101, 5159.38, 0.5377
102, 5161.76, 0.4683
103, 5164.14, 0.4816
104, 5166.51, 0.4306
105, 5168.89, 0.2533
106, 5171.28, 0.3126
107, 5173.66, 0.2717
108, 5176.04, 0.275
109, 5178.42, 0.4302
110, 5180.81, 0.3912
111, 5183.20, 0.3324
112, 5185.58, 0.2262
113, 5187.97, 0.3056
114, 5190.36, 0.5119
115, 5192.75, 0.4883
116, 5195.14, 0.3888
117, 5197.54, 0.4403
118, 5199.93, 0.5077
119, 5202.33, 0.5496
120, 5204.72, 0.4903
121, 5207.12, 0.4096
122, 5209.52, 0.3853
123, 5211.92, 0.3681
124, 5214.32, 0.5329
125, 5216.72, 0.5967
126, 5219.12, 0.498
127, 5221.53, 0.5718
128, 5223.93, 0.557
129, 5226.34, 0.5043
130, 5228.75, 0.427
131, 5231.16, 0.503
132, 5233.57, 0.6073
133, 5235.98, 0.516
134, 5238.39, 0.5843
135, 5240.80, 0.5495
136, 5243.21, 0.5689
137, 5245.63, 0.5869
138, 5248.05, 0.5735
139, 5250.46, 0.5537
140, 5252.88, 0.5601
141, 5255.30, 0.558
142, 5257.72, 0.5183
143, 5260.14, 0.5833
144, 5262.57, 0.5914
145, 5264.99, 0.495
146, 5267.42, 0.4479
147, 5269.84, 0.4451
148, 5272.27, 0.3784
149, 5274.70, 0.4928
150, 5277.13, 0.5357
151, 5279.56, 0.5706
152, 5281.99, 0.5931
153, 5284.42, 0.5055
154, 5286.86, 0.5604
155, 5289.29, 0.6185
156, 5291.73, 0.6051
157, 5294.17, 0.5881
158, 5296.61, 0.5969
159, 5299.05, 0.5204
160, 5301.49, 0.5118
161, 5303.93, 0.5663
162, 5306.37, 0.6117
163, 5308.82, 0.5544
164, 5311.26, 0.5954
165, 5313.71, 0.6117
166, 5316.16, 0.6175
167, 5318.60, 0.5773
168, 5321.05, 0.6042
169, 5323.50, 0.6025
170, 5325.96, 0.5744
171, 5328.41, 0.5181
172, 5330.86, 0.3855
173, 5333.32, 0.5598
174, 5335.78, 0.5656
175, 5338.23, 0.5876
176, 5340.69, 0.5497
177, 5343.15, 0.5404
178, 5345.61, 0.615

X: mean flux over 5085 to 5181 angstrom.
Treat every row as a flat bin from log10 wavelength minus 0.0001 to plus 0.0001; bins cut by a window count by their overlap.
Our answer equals 0.456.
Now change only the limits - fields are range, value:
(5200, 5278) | 0.517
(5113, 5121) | 0.513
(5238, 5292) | 0.541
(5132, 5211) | 0.426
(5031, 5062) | 0.5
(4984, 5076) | 0.506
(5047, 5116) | 0.492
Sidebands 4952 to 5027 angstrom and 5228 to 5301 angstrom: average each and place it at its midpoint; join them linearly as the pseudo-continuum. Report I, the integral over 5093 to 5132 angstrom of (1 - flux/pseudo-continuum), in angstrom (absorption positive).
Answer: 3.4 angstrom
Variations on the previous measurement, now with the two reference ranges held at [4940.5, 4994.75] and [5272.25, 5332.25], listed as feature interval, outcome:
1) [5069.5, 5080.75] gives 1.3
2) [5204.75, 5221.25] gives 2.4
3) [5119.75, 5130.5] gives 1.5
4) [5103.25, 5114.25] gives 1.5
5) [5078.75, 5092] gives 1.9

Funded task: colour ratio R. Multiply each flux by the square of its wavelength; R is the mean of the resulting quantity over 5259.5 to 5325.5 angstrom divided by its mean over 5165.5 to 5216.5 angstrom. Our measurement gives 1.44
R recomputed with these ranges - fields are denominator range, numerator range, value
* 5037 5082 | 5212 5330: 1.20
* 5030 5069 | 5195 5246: 1.08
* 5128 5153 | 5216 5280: 1.17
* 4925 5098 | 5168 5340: 1.08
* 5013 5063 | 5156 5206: 0.85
